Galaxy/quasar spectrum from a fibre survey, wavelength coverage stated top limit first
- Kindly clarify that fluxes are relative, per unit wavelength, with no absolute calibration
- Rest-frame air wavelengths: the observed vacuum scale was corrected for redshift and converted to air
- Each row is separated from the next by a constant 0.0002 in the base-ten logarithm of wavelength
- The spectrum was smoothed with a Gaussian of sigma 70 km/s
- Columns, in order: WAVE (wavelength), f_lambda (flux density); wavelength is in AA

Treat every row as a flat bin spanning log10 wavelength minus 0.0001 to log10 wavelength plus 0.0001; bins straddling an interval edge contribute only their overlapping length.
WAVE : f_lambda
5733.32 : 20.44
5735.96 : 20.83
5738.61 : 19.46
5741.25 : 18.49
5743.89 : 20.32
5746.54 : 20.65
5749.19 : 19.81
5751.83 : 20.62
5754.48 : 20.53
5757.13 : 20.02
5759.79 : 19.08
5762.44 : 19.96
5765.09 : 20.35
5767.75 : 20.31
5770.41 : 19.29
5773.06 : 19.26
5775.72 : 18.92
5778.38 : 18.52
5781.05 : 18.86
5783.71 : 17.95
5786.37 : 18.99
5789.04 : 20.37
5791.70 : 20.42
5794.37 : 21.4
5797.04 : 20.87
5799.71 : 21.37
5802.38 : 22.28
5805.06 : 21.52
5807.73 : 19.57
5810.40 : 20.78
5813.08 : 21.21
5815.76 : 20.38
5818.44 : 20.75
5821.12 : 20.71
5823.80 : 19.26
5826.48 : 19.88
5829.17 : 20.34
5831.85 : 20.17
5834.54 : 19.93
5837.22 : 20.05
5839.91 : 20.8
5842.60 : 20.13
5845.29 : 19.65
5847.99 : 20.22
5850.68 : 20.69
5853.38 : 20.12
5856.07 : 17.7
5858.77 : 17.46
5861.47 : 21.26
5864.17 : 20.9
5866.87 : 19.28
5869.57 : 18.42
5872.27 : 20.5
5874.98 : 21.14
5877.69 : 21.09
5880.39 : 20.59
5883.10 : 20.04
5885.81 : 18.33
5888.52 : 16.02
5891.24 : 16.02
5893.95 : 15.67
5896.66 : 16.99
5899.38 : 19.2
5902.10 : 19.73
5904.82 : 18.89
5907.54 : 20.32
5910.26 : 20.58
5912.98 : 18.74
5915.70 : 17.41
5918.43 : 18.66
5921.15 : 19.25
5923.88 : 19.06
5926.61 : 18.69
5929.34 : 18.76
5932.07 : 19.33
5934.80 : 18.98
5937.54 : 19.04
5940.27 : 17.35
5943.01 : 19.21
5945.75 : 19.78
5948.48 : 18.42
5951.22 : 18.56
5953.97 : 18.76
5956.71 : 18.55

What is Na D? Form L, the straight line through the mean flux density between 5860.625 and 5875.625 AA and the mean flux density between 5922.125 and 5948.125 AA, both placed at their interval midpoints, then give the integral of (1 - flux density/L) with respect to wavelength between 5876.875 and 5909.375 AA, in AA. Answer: 1.9 AA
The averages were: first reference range 20.2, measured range 18.6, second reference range 18.9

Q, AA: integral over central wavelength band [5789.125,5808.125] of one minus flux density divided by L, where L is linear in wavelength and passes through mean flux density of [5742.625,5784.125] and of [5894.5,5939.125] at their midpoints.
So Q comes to -1.5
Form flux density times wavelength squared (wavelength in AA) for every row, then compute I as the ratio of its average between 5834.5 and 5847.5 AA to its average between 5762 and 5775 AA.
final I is 1.04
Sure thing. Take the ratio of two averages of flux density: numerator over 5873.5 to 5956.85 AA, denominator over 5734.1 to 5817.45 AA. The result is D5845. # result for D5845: 0.94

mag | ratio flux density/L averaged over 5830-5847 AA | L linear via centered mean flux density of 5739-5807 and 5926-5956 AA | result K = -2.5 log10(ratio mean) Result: -0.03 mag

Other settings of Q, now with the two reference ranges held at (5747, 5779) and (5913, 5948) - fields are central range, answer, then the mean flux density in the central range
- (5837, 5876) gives -1.32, 19.9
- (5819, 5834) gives -0.54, 20.1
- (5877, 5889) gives -0.17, 19.4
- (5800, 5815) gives -1.19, 21.1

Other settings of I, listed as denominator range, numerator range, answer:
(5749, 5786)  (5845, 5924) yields 1.02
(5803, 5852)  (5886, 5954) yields 0.94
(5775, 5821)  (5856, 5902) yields 0.96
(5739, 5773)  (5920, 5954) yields 1.01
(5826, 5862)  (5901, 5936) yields 0.99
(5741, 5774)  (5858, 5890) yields 1.02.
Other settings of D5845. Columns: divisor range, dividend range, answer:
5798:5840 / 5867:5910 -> 0.92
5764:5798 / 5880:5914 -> 0.94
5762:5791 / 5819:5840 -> 1.04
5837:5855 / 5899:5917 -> 0.95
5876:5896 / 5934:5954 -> 1.03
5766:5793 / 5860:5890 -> 1.02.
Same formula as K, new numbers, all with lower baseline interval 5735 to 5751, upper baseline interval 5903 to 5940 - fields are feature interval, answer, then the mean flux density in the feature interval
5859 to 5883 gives -0.053 mag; 20.2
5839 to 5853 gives -0.047 mag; 20.3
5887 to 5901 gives 0.139 mag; 16.8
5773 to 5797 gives 0.012 mag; 19.5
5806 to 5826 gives -0.045 mag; 20.4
